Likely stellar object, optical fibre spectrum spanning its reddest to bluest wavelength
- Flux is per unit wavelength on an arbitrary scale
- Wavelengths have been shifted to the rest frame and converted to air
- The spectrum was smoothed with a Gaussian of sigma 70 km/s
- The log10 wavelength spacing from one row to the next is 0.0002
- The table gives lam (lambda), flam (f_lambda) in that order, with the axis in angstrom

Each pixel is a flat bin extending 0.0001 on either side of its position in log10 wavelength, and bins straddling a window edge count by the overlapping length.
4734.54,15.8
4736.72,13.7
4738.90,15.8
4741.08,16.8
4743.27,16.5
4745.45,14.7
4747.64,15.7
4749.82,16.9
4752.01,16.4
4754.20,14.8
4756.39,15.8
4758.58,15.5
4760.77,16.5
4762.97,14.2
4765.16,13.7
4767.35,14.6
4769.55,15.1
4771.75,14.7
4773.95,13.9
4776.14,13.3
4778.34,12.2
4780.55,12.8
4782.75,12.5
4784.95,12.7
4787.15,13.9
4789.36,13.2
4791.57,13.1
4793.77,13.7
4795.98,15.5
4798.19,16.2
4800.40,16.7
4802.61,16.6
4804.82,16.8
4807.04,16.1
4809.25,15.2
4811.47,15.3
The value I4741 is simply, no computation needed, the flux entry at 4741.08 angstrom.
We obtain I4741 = 16.8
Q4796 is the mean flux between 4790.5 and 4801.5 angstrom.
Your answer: 15.1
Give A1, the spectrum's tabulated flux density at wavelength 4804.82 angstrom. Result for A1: 16.8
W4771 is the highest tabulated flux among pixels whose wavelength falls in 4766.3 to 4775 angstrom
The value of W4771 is 15.1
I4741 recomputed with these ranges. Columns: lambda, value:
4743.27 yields 16.5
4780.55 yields 12.8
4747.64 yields 15.7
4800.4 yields 16.7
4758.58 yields 15.5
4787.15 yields 13.9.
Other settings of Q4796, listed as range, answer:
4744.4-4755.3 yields 15.7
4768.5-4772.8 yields 14.9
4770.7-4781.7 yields 13.4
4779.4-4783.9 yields 12.6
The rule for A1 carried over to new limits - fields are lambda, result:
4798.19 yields 16.2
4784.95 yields 12.7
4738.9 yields 15.8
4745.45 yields 14.7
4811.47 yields 15.3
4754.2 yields 14.8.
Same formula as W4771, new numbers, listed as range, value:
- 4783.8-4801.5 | 16.7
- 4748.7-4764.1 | 16.9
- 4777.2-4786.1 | 12.8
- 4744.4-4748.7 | 15.7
